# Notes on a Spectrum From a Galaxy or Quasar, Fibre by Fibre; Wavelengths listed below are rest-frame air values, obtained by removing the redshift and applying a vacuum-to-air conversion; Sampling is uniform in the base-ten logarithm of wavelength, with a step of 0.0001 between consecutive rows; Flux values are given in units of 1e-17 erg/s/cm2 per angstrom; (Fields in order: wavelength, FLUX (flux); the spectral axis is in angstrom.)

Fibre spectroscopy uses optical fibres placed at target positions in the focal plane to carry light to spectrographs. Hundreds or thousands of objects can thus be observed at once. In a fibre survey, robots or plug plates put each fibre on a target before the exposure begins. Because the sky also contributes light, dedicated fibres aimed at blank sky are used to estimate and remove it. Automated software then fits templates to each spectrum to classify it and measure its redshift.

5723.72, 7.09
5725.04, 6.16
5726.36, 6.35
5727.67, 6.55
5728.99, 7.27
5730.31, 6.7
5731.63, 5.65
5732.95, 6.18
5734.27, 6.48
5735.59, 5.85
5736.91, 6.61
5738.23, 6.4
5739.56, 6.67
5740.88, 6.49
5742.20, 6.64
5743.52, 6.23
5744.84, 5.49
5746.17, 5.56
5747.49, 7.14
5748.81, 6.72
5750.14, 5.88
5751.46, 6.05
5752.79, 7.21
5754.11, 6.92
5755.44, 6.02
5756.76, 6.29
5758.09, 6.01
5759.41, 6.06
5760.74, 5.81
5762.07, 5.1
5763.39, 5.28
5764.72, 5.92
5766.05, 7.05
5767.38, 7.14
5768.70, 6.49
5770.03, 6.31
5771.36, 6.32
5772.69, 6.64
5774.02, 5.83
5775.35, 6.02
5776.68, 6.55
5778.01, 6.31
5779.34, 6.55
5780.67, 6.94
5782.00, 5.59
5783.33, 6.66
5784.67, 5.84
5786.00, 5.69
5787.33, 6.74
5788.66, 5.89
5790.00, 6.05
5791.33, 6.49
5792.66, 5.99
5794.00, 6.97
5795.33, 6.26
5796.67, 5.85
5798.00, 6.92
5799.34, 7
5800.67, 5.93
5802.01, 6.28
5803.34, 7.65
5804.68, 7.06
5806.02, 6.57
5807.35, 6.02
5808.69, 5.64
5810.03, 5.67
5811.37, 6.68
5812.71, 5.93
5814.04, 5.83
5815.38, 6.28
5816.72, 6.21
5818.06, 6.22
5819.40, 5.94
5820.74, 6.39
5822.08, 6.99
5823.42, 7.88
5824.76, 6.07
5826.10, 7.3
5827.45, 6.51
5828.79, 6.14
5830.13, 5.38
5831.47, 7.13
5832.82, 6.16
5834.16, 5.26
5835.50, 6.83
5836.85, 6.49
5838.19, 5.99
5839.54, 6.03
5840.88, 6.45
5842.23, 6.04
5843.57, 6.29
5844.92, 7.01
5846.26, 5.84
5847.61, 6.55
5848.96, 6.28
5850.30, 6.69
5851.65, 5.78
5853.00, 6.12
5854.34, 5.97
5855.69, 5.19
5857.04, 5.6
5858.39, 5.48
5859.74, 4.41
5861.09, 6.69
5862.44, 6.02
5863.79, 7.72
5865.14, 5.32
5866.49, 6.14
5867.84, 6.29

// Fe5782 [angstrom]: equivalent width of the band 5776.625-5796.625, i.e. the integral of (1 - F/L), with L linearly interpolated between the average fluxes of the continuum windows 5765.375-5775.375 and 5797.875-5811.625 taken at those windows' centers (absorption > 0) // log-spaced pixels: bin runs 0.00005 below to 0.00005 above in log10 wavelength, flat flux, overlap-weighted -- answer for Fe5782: 0.6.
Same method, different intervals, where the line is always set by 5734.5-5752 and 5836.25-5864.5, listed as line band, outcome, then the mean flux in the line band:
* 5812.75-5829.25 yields -0.8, 6.46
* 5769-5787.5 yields -0.1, 6.28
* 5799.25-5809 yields -0.5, 6.53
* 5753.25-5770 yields 0.2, 6.19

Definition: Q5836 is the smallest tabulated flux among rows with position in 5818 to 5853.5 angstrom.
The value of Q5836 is 5.26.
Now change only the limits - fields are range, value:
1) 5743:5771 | 5.1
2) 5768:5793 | 5.59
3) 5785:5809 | 5.64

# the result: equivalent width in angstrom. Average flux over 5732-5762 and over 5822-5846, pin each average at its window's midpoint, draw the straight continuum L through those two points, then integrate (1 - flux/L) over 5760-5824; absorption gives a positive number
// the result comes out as 0.3 angstrom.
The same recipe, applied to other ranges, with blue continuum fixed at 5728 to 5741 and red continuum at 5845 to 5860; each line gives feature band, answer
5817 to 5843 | -1.63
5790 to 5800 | -0.51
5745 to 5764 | 0.62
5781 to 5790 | 0.14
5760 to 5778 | 0.22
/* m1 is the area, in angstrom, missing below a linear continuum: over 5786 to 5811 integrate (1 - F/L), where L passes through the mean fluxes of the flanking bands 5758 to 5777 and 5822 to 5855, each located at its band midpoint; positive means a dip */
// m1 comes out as -0.49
